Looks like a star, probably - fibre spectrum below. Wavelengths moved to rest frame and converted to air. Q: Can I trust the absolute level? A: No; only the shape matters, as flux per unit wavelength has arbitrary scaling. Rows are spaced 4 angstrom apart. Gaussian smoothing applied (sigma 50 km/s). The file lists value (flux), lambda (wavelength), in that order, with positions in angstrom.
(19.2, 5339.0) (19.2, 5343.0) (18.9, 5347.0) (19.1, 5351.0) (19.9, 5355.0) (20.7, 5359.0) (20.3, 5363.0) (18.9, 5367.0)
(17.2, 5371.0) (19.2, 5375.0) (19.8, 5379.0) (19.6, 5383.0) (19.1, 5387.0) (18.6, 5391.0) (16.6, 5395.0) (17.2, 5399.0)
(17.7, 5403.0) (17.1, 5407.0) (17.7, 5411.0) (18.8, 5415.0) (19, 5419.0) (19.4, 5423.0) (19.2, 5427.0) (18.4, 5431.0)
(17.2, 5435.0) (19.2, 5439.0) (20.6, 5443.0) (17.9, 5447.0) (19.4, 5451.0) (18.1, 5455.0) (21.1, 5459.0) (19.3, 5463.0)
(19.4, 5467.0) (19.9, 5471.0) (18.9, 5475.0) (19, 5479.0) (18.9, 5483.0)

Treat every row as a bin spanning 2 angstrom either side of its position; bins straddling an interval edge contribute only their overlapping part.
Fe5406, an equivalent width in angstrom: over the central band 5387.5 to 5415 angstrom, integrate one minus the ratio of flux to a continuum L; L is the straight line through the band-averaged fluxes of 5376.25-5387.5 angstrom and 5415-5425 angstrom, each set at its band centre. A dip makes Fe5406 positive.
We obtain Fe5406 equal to 2.4 angstrom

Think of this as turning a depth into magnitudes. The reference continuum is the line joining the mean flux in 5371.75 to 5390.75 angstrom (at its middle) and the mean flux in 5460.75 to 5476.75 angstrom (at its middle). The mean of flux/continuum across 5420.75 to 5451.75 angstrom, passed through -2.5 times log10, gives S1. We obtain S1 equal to 0.02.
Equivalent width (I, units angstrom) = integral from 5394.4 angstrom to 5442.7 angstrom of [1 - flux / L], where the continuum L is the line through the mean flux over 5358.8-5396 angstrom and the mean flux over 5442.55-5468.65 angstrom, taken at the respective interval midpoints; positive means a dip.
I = 2.3 angstrom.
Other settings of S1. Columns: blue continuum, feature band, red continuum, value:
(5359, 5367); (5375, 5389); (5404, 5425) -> 0.00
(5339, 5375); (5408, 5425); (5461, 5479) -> 0.04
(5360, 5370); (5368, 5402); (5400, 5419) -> 0.02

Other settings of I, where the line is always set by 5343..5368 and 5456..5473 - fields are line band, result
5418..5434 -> 0.70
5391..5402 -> 1.35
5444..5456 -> 0.68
